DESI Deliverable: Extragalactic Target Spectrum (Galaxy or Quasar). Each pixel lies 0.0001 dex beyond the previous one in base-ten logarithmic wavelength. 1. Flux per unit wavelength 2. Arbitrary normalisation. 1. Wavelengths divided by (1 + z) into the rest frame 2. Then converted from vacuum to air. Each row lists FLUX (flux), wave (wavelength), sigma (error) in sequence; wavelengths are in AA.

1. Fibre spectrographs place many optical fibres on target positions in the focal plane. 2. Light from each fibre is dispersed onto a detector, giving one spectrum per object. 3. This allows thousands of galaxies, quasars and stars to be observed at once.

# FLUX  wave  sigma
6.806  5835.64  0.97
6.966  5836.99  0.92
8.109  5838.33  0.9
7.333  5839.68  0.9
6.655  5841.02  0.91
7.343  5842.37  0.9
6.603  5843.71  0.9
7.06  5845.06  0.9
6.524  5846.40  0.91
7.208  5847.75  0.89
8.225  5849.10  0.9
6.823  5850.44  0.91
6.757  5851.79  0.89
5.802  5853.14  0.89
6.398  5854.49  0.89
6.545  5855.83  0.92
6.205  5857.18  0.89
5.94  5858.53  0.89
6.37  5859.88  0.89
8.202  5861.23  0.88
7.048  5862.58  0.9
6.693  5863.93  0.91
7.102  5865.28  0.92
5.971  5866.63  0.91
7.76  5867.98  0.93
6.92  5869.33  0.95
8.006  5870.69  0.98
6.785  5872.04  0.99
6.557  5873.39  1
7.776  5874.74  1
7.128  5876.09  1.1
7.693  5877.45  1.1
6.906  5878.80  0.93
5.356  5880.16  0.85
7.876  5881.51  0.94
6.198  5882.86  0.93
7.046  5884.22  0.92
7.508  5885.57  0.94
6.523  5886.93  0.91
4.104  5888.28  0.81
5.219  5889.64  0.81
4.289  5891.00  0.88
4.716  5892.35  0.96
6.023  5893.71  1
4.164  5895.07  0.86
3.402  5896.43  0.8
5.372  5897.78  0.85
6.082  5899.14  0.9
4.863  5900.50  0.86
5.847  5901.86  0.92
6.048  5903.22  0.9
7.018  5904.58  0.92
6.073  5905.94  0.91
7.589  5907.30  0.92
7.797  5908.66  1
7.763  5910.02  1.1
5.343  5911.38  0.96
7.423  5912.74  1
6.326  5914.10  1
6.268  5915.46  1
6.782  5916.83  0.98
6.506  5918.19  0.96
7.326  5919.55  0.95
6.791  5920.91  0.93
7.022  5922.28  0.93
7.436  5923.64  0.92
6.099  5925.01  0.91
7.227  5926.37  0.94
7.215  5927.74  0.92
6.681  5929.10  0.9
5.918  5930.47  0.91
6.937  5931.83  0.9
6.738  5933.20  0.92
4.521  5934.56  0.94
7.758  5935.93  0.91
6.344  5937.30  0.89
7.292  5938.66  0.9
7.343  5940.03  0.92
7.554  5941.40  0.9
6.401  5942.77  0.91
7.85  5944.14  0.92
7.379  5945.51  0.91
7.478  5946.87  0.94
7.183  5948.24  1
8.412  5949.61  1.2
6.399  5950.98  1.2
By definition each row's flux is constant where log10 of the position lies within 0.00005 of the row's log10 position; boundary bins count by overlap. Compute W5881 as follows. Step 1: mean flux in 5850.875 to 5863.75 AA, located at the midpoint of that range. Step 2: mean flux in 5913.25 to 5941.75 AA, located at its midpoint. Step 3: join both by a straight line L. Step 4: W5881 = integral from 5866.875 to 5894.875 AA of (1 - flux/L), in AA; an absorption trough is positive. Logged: 0.7 AA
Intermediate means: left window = 6.59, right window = 6.76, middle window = 6.47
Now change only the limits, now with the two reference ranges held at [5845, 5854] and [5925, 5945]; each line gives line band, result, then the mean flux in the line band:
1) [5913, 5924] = 0.0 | 6.81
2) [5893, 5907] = 2.7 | 5.54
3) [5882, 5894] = 1.9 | 5.76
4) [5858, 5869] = 0.0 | 6.9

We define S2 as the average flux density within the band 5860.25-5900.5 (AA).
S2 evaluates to 6.33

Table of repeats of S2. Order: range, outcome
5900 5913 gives 6.57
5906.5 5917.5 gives 6.9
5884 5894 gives 5.6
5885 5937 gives 6.23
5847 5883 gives 6.91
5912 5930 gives 6.84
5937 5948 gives 7.24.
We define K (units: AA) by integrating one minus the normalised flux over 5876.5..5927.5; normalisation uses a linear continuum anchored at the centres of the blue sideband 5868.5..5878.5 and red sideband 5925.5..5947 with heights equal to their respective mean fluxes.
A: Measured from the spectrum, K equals 5.79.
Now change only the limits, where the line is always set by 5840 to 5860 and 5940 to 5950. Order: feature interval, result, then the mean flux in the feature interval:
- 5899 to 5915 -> 1.4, 6.53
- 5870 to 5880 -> -0.4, 7.16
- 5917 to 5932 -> 0.9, 6.83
